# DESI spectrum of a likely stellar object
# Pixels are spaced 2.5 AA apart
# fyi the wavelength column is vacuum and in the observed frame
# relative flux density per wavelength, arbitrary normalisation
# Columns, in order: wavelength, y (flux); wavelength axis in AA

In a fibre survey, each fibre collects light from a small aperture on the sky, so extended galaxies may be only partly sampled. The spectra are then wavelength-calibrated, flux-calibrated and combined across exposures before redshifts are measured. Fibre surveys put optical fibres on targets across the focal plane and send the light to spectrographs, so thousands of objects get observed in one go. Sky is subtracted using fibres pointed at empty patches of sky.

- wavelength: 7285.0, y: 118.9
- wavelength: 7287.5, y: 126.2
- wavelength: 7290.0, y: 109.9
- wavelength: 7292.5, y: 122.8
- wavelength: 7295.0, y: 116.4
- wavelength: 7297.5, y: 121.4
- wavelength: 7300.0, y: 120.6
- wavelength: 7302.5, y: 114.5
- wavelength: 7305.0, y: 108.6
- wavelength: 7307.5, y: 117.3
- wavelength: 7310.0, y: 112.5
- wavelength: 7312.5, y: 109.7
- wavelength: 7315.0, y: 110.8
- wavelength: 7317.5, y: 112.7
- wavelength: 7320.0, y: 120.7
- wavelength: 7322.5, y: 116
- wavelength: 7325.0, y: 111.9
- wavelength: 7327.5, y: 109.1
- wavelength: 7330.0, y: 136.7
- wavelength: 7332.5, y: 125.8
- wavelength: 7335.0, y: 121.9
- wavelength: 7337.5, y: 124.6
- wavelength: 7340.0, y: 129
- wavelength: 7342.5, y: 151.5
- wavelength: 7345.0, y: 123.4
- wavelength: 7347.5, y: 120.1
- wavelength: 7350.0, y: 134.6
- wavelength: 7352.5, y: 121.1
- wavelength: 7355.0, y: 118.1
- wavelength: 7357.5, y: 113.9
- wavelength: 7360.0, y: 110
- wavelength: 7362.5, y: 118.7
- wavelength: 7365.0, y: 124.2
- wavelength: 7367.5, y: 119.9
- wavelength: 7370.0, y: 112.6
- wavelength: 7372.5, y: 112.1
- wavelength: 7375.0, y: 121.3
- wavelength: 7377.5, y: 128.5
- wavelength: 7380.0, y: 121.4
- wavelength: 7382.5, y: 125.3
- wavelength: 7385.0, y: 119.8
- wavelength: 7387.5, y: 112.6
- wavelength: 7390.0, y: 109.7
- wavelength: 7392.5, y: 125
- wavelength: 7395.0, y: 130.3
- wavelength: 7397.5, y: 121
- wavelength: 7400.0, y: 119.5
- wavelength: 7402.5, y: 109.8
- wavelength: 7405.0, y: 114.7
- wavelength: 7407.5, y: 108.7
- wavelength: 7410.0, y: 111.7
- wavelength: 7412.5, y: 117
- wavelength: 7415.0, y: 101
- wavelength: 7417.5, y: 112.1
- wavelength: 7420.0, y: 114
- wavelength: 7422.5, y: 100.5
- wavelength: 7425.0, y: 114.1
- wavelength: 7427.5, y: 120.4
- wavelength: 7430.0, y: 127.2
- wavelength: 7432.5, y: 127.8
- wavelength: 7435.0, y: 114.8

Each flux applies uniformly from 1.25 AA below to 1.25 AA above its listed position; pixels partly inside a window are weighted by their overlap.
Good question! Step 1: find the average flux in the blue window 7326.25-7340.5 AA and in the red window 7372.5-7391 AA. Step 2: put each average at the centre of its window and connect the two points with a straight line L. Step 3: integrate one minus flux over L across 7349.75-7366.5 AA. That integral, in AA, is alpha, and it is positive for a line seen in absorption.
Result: 0.36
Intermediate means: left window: 124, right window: 119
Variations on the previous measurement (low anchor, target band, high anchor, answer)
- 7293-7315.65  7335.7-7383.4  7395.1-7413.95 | -3.1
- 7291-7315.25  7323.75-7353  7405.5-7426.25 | -3.1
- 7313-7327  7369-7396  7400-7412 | -1.7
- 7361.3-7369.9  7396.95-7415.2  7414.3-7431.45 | 0.3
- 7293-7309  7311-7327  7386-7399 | 0.5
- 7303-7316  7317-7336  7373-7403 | -1.0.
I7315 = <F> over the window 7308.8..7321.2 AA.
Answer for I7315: 113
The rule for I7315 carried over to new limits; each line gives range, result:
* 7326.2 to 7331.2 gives 123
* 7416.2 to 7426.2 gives 110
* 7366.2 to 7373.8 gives 115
